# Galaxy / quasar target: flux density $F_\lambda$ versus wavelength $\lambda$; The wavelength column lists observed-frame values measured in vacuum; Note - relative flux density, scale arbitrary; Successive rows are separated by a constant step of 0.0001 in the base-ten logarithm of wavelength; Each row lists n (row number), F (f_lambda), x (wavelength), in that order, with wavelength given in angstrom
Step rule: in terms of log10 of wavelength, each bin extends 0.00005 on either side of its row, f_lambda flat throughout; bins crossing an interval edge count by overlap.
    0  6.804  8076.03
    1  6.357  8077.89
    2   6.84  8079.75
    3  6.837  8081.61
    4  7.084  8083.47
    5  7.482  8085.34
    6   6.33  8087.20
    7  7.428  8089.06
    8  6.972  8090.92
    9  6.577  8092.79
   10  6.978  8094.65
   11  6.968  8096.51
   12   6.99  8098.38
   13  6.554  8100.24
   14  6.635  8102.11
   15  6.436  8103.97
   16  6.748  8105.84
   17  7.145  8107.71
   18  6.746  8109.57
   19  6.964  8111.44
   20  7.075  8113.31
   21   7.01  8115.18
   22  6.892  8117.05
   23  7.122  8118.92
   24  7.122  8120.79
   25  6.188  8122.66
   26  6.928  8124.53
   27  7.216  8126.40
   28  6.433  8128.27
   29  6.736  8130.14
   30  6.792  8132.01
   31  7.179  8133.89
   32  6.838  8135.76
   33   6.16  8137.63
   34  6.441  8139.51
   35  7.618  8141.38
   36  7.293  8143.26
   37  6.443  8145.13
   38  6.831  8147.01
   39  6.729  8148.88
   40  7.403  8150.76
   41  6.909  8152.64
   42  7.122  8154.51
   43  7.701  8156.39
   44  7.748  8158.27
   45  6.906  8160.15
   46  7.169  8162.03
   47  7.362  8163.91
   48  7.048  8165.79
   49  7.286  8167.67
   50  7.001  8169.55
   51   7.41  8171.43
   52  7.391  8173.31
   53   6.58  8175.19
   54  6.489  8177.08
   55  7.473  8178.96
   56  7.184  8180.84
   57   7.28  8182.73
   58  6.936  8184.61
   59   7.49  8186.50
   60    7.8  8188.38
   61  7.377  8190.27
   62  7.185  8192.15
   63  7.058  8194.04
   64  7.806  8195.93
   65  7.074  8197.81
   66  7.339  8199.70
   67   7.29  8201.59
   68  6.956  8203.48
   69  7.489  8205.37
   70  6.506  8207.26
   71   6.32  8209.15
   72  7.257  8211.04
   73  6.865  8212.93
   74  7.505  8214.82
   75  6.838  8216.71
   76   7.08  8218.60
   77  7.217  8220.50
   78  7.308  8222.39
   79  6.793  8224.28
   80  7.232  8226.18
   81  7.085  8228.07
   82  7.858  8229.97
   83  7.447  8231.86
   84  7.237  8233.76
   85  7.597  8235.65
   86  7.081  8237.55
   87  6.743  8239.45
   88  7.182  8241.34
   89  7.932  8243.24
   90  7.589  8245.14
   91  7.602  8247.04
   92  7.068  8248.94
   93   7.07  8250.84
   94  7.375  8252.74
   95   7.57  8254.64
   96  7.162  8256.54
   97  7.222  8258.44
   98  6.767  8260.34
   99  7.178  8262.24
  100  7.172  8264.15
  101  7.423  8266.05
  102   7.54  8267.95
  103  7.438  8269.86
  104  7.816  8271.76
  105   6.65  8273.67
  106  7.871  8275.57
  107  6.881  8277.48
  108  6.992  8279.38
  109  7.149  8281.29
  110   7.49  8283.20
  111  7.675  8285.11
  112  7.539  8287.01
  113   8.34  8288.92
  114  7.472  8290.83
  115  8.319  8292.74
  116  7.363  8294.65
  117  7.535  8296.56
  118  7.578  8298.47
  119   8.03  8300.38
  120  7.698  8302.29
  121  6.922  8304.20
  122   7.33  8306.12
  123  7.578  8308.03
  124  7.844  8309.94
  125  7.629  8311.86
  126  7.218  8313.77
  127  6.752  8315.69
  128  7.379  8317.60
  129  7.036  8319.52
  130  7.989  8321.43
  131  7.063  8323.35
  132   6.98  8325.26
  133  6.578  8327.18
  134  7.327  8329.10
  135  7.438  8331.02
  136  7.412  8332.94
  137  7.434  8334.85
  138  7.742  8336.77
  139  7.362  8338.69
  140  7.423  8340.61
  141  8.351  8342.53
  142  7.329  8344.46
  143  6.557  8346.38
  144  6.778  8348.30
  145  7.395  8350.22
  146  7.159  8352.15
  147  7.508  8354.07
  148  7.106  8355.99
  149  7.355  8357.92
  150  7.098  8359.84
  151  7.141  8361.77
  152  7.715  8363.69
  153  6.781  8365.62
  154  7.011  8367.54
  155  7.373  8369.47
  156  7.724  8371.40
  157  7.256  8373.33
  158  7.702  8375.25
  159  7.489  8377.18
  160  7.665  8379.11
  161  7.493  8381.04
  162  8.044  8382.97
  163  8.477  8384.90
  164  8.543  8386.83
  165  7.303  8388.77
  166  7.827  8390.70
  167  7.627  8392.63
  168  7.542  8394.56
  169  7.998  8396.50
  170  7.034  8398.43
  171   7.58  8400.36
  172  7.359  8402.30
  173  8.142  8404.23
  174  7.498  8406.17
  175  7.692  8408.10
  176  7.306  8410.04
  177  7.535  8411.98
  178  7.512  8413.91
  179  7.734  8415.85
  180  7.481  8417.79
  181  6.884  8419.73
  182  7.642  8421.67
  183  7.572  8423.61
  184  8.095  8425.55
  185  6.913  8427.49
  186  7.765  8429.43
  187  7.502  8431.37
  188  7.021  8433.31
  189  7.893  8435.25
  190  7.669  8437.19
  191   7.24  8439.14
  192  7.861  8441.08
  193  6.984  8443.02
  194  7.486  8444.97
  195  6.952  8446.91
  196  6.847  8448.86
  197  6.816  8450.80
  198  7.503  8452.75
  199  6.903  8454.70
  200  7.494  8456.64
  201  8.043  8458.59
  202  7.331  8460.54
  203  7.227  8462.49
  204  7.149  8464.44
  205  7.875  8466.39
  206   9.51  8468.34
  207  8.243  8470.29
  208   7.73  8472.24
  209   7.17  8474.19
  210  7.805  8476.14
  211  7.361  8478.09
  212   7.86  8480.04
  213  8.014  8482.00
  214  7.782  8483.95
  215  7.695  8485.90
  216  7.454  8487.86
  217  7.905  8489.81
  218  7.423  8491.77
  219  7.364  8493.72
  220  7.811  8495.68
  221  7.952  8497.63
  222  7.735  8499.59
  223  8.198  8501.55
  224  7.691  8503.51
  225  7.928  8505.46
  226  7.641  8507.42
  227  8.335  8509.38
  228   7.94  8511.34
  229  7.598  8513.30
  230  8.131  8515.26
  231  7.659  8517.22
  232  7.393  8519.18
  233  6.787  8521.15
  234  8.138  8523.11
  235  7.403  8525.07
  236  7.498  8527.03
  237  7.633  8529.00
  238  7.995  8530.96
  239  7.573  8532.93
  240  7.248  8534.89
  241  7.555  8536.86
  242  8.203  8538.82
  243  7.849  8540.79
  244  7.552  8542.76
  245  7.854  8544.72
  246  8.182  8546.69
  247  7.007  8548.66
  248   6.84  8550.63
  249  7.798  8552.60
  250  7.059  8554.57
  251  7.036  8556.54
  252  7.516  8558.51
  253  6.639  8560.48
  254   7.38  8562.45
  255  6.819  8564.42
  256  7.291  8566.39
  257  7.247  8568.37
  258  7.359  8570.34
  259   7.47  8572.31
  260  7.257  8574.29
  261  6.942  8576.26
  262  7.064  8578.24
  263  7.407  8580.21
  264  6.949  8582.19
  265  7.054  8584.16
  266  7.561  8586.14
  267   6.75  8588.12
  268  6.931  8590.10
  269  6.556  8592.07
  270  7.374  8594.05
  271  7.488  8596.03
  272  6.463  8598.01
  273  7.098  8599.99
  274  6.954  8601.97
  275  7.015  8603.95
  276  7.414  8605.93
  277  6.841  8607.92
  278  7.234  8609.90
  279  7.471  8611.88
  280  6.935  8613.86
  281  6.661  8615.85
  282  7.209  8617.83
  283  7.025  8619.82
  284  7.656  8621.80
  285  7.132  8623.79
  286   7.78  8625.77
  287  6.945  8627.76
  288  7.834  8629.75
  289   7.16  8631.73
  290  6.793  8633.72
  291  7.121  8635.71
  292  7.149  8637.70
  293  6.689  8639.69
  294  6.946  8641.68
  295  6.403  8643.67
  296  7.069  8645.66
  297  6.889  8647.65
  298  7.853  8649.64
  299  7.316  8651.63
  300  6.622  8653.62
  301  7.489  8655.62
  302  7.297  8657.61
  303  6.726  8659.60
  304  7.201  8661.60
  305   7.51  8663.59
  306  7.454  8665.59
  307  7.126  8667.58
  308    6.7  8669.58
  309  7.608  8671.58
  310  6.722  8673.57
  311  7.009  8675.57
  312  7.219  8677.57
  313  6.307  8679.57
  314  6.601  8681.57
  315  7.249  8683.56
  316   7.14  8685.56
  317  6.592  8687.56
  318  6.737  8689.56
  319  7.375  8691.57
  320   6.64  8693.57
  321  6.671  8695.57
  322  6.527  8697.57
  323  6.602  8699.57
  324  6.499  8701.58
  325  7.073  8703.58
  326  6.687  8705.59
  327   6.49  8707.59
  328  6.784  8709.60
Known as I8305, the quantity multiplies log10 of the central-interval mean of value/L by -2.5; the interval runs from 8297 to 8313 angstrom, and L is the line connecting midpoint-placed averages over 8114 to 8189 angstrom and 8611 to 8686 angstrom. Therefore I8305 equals -0.08 mag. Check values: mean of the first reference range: 7.04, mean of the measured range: 7.57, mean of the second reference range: 7.11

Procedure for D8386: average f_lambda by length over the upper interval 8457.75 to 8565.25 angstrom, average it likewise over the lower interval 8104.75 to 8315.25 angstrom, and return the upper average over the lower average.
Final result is 1.1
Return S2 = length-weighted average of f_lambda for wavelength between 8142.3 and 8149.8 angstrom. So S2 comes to 6.83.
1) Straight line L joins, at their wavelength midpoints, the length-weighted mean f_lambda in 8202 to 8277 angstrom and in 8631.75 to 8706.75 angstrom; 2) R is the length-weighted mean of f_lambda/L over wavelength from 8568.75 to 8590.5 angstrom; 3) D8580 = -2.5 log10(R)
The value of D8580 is -0.02 mag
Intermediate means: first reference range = 7.23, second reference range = 6.96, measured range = 7.17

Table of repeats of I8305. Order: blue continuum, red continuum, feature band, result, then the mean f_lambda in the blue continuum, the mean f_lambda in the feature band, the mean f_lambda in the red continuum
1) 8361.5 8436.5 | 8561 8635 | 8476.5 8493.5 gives -0.04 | 7.57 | 7.68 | 7.15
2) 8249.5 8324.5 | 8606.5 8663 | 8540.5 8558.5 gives -0.04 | 7.41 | 7.45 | 7.13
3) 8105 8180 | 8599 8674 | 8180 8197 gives -0.05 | 6.99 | 7.35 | 7.14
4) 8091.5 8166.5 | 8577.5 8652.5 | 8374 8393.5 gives -0.12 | 6.93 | 7.81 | 7.11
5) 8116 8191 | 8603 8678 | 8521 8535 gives -0.07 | 7.05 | 7.6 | 7.14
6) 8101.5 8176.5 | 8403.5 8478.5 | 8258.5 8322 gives -0.03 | 6.97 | 7.44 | 7.52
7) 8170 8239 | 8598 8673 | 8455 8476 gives -0.09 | 7.19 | 7.75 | 7.13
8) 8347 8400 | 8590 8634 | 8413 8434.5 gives -0.01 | 7.48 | 7.47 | 7.14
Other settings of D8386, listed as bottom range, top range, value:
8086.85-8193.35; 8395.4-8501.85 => 1.08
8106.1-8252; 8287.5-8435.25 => 1.05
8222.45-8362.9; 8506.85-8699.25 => 0.98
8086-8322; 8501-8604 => 1.03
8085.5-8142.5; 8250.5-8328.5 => 1.08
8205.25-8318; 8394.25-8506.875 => 1.03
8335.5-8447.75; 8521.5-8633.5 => 0.97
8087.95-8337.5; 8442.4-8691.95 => 1.02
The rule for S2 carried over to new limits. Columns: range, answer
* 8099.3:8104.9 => 6.55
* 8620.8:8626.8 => 7.52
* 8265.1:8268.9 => 7.49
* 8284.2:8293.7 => 7.87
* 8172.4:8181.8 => 7.02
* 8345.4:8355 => 7.08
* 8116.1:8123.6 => 6.83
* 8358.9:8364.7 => 7.31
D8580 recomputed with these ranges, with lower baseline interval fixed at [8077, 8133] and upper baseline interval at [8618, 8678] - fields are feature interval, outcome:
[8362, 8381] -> -0.06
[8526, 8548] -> -0.09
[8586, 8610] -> 0.01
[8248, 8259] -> -0.05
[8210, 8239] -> -0.05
